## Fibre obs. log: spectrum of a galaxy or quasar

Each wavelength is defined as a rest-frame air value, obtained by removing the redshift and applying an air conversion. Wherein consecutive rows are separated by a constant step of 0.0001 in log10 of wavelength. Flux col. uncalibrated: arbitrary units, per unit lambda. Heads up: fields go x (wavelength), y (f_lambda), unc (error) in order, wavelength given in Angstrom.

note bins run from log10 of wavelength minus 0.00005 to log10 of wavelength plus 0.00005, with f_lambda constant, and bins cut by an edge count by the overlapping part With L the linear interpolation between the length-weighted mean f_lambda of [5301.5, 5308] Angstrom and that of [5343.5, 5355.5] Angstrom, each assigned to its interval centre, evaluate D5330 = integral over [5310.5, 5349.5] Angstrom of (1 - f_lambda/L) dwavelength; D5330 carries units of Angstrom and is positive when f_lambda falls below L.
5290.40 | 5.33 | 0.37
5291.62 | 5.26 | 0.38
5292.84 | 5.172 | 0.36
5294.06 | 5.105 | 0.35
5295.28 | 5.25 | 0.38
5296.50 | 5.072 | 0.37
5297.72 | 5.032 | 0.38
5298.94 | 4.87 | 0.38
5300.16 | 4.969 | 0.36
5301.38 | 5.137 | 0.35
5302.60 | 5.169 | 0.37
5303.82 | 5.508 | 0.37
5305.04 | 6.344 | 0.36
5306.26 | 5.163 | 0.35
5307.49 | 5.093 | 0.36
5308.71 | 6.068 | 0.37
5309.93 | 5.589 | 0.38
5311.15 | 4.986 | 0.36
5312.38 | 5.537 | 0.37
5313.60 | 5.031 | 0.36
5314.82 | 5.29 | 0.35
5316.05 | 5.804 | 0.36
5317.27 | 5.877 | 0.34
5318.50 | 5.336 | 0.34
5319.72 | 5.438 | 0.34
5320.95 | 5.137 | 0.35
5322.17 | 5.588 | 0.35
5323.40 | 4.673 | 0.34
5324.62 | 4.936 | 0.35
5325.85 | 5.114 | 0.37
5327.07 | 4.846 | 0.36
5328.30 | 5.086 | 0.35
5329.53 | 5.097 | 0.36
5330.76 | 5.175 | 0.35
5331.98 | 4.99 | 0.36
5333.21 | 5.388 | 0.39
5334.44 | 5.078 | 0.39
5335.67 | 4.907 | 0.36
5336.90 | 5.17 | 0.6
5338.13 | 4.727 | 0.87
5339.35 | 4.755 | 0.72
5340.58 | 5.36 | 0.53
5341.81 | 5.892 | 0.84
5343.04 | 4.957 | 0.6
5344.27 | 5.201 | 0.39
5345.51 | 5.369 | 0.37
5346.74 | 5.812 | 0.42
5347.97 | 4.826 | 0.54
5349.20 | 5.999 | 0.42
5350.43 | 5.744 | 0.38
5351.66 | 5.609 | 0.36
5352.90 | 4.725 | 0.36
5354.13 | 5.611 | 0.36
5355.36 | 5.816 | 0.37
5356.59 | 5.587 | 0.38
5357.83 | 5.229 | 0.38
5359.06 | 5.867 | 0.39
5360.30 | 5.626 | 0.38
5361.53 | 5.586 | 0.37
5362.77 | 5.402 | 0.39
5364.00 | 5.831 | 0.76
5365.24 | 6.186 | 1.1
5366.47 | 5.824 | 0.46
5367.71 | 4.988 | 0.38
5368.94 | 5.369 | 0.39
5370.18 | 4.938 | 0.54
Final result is 1.6 Angstrom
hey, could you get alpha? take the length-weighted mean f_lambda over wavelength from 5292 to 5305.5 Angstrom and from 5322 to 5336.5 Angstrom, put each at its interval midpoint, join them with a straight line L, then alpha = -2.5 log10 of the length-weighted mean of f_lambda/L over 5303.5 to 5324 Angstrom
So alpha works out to -0.060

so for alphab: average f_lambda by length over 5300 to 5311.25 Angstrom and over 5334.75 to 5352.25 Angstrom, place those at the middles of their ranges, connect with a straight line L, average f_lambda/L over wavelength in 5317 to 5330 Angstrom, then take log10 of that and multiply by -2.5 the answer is 0.04 mag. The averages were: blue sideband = 5.44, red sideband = 5.31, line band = 5.18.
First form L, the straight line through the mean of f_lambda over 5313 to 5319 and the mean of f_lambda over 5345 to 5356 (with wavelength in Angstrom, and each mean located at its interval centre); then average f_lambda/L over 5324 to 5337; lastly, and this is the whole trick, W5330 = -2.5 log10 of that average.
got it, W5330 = 0.086 mag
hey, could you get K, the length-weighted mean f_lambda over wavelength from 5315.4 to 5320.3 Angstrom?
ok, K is 5.61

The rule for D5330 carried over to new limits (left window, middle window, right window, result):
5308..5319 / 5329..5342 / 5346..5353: 0.9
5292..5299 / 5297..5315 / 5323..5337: -0.8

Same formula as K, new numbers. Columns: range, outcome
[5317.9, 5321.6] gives 5.31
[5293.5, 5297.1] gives 5.14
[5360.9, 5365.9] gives 5.76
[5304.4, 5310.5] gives 5.65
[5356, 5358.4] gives 5.39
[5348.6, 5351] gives 5.88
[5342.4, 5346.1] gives 5.17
